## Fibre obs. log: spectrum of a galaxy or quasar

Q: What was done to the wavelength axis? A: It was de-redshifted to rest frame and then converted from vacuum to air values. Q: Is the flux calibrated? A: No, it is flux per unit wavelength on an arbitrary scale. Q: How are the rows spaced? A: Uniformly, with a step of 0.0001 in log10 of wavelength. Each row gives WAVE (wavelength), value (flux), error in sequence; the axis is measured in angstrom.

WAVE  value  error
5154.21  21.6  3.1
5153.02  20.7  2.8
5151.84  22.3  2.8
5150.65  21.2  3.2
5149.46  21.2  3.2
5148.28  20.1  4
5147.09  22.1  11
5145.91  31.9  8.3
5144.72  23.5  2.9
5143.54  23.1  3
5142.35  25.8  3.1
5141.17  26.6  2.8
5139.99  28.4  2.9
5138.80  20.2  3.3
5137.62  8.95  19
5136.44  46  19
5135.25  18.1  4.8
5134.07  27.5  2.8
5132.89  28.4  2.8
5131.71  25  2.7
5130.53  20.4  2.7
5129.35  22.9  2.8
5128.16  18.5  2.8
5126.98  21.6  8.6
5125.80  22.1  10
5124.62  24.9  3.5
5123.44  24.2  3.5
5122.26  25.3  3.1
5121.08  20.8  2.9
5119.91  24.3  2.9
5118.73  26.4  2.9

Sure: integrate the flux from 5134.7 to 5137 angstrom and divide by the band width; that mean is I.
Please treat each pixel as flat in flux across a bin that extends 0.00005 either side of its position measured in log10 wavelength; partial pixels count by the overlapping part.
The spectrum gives 32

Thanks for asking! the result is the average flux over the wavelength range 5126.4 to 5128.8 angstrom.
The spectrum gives 20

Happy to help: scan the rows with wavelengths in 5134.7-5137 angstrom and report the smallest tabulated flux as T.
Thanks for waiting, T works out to 18.1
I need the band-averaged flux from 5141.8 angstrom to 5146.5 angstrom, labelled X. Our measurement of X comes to 26.1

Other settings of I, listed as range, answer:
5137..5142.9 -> 22.1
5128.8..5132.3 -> 22.8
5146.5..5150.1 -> 21.1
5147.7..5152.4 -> 21.2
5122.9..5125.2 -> 24.6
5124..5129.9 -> 22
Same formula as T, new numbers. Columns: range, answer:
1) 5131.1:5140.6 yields 8.95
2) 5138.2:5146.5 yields 20.2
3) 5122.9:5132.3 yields 18.5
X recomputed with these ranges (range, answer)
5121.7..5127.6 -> 23.6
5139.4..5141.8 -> 27.6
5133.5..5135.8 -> 22.9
